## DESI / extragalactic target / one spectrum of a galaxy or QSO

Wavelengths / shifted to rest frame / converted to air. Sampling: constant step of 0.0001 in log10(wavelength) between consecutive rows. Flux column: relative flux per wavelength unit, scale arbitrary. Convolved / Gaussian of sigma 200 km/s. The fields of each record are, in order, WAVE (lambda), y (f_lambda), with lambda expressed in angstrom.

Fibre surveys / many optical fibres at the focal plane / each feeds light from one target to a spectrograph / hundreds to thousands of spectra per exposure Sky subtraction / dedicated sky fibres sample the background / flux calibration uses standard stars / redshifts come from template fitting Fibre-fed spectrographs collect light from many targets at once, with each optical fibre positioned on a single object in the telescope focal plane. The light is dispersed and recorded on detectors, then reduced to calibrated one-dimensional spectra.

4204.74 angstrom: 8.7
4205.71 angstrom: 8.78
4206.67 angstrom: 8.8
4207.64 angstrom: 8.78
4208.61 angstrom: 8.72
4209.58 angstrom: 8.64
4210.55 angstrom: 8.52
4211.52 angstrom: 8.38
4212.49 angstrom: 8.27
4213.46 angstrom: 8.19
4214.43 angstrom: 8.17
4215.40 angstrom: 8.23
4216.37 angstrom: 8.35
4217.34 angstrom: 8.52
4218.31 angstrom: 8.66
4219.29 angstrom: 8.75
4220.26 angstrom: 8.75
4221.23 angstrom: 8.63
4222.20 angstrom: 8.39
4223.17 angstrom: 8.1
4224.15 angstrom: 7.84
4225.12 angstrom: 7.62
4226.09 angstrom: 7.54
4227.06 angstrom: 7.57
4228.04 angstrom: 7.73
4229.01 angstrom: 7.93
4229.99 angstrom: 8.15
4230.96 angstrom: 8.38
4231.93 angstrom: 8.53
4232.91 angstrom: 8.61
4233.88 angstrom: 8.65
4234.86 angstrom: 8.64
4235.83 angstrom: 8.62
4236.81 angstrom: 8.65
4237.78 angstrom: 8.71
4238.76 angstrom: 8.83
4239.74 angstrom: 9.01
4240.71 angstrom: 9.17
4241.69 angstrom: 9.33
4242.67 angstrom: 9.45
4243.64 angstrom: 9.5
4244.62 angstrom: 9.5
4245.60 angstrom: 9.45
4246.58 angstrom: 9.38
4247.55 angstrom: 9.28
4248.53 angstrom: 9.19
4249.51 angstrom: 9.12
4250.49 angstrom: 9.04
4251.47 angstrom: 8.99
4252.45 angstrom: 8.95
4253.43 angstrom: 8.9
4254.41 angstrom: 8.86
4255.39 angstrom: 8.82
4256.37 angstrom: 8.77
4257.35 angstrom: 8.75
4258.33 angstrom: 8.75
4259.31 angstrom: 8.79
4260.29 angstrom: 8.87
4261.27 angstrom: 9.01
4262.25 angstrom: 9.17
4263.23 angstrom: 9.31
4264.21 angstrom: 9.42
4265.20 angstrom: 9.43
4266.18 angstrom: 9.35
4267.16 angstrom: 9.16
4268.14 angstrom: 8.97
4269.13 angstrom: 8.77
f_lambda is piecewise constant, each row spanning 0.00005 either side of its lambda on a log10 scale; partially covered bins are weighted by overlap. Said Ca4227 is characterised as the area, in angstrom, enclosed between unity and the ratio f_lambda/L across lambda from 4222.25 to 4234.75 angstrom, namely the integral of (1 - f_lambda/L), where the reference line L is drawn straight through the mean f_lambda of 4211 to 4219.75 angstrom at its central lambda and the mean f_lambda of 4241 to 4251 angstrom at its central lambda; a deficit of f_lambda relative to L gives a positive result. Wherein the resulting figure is 1.0 angstrom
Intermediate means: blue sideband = 8.39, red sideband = 9.32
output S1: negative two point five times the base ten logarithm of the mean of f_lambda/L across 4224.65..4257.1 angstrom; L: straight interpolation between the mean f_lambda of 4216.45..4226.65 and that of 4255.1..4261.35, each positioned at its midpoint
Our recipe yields -0.02 mag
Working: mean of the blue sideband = 8.28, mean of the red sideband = 8.82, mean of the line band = 8.75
